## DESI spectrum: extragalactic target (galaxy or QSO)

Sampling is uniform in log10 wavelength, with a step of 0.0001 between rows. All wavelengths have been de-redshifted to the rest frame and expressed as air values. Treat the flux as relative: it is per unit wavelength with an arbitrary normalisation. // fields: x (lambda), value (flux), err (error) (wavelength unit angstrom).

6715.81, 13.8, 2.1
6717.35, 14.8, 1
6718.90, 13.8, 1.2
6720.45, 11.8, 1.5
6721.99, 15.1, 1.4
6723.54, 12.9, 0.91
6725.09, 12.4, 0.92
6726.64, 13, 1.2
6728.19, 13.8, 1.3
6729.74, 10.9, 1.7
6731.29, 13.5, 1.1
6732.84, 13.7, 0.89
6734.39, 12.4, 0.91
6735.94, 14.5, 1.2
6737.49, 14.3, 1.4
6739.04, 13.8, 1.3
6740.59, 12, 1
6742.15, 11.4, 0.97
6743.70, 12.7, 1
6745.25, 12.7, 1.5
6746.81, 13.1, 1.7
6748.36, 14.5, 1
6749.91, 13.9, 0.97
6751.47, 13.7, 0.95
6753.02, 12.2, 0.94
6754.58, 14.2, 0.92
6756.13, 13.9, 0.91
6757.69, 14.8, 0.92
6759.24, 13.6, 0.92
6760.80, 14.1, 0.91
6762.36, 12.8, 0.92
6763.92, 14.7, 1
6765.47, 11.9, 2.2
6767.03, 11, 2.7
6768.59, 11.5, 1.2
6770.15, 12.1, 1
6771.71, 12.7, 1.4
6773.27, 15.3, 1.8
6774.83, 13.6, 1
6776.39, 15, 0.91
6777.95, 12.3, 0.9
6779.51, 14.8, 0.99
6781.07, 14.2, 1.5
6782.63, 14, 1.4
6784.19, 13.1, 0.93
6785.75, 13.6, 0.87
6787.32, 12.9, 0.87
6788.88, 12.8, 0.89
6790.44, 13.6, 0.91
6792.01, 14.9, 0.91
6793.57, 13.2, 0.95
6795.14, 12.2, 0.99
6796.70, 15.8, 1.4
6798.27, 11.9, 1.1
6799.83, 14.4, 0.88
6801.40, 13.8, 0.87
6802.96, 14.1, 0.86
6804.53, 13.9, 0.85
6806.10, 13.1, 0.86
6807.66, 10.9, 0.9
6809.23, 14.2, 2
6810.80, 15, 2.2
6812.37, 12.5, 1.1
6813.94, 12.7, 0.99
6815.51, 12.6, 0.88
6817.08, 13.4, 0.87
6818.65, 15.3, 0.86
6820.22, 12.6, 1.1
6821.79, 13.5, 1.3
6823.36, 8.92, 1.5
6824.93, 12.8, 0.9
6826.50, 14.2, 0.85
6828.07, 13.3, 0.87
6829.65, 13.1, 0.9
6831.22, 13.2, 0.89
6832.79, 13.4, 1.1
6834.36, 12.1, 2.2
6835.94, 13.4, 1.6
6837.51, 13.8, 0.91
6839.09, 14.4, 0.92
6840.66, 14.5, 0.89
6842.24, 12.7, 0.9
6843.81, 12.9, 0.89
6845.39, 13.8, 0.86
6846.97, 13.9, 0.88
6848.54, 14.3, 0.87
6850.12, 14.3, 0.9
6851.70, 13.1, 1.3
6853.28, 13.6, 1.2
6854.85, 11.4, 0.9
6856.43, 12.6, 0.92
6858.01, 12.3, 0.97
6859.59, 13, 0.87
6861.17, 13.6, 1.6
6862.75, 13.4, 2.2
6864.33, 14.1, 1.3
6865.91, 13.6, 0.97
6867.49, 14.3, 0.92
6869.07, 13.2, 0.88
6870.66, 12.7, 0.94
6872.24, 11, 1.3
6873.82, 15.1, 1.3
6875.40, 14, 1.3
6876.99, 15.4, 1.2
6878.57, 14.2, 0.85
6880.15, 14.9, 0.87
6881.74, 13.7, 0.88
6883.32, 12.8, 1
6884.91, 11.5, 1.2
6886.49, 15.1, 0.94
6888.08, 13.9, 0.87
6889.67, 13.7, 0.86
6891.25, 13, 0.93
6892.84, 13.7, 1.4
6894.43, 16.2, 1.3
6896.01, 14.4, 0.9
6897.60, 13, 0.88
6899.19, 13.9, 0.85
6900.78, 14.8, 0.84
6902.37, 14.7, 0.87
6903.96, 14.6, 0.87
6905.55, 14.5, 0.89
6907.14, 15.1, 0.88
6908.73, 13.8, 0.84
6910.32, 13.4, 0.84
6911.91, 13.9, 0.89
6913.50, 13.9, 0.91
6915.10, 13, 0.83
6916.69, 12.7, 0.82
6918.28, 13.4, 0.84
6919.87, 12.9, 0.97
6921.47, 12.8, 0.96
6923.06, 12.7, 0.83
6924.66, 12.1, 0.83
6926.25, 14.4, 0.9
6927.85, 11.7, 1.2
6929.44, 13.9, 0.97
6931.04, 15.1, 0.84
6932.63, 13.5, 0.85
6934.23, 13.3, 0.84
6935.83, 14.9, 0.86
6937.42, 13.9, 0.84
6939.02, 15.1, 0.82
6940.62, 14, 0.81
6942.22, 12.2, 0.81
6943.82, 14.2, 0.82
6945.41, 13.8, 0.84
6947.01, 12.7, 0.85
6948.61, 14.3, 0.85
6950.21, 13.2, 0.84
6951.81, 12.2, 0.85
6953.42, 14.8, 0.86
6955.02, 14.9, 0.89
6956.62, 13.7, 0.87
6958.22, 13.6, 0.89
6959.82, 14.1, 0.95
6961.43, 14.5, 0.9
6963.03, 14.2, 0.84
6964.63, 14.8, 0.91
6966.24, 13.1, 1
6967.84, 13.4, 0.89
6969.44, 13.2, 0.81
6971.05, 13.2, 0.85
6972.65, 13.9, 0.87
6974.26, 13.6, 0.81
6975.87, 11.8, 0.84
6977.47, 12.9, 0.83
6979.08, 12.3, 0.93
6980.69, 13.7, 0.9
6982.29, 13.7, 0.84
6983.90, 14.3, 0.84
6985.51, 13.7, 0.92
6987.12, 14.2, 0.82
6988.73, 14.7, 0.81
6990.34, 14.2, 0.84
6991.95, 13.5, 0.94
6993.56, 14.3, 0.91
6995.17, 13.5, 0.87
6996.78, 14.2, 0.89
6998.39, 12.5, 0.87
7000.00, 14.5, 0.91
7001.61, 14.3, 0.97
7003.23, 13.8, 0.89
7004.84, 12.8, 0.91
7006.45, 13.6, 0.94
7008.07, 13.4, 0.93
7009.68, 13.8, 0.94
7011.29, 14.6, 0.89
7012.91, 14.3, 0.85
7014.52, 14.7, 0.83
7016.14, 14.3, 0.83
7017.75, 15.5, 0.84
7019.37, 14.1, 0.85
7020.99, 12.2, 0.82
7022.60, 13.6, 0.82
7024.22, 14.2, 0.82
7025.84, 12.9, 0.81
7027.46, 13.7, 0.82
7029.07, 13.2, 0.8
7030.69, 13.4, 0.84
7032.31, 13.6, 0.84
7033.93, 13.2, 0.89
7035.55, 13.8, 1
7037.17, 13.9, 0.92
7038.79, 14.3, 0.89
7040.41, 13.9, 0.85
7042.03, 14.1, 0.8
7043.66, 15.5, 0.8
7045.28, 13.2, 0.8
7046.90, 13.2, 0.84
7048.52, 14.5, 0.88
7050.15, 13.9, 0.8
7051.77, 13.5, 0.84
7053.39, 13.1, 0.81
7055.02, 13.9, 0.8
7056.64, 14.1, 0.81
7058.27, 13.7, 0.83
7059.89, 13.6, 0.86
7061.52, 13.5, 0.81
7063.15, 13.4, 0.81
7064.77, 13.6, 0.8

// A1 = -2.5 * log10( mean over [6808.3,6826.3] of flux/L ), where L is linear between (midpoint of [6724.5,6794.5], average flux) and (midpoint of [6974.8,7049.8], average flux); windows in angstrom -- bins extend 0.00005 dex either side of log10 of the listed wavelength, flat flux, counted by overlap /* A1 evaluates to 0.03 mag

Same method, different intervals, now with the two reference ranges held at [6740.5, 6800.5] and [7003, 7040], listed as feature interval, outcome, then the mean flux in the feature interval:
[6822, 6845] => 0.03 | 13.1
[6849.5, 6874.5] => 0.03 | 13.2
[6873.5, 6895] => -0.04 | 14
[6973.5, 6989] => 0.02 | 13.4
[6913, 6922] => 0.04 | 13.1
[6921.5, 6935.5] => 0.02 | 13.4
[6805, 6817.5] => 0.03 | 13.1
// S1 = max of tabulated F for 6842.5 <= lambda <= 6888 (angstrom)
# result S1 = 15.4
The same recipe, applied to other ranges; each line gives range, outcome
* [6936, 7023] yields 15.5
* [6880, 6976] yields 16.2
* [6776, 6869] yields 15.8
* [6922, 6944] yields 15.1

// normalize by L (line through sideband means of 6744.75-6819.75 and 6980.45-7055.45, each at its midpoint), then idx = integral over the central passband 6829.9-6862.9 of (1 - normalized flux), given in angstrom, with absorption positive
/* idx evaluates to 0.63 angstrom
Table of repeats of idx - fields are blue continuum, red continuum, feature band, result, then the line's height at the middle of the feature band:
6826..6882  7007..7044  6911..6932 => 0.60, 13.7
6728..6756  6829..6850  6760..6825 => 0.40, 13.4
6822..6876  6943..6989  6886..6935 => -1.12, 13.5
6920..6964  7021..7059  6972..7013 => 0.07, 13.7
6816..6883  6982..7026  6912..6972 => 0.45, 13.7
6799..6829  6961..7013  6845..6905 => -1.43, 13.4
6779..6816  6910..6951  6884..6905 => -0.83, 13.5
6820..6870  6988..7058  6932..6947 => -0.29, 13.6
